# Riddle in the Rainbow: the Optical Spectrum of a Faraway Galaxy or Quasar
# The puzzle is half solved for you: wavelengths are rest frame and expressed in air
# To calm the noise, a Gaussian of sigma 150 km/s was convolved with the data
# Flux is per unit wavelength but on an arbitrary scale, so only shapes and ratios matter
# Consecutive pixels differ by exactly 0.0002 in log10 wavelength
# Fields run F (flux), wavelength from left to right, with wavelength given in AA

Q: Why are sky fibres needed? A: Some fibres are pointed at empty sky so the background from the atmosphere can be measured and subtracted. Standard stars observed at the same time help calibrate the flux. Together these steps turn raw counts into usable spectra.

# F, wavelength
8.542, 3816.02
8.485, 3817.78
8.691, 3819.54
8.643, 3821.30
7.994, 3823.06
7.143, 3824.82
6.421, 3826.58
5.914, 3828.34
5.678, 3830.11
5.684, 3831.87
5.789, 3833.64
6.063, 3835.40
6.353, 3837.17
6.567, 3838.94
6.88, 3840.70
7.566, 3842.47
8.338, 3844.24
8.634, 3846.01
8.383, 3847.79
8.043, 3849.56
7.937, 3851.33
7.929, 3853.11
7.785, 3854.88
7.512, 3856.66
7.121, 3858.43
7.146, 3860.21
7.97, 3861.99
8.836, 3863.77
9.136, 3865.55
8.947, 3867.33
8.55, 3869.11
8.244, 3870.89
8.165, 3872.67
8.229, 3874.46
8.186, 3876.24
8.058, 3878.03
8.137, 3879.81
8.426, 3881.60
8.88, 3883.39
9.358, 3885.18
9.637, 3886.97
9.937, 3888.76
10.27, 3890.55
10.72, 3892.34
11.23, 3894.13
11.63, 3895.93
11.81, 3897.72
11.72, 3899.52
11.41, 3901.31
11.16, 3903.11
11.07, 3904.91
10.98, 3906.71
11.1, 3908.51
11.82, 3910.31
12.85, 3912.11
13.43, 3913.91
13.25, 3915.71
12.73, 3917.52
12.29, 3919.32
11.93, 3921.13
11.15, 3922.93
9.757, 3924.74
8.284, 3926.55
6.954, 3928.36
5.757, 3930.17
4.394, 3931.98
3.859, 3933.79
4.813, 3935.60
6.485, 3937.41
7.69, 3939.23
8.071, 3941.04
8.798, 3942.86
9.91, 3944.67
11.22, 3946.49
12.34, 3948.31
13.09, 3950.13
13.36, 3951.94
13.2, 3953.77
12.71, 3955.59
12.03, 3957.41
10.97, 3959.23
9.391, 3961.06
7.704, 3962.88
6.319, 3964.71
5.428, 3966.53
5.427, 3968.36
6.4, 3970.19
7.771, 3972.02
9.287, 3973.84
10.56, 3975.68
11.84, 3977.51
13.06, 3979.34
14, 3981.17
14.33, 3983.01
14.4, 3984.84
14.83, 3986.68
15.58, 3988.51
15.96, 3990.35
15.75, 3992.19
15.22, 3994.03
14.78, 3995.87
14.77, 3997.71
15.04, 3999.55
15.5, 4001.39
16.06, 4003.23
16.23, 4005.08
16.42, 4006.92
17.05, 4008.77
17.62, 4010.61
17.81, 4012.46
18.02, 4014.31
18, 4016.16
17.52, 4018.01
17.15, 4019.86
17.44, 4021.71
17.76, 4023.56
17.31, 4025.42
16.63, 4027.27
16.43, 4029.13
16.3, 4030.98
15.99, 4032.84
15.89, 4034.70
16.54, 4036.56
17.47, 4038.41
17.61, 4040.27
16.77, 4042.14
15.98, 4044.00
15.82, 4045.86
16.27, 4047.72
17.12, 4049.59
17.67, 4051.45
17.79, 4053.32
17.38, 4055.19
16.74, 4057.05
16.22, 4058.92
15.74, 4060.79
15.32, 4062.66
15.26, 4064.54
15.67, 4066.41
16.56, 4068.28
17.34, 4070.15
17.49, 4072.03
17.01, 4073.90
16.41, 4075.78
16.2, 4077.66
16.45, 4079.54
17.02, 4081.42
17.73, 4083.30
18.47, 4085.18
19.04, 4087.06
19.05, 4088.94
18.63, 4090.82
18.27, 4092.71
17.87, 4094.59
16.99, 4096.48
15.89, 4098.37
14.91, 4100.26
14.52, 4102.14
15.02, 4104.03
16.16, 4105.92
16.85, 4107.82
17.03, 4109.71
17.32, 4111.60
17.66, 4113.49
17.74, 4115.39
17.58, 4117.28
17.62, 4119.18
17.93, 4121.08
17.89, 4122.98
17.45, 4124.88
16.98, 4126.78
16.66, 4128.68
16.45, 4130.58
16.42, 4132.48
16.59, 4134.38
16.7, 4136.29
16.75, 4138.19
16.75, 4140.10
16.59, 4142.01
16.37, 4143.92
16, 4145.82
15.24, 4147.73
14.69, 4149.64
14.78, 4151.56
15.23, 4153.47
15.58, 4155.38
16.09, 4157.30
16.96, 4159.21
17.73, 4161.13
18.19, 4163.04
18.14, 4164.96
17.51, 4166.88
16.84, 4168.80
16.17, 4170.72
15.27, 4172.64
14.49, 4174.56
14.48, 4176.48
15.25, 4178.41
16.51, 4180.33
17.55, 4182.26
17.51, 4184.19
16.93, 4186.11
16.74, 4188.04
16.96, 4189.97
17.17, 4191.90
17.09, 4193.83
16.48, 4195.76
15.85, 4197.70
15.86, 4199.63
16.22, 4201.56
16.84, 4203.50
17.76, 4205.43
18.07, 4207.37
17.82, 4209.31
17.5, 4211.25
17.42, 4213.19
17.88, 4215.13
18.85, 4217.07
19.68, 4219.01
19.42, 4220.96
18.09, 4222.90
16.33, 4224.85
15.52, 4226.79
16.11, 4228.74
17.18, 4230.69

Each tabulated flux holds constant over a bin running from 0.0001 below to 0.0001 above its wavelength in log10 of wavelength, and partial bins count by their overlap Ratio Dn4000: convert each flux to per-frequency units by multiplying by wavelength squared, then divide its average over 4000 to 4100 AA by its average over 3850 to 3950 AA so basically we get 1.94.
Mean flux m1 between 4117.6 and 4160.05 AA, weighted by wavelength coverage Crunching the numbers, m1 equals 16.5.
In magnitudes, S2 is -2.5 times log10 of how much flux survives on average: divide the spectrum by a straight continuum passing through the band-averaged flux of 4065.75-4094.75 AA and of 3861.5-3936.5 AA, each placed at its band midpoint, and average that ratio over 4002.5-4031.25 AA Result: -0.16 mag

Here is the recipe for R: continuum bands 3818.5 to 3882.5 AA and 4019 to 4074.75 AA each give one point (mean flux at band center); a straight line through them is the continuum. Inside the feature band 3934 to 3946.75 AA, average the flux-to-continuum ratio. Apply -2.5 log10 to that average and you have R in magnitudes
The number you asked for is 0.46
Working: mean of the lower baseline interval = 7.65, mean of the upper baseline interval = 16.7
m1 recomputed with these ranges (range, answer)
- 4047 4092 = 17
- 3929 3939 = 5.29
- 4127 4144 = 16.6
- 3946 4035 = 13.8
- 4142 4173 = 16.3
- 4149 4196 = 16.4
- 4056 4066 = 15.9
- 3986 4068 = 16.5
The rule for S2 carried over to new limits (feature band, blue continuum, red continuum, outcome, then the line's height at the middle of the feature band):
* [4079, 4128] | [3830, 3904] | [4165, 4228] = -0.182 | 14.6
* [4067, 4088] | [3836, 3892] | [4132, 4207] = -0.227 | 14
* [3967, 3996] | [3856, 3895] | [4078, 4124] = 0.046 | 12.7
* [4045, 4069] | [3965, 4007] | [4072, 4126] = -0.060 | 15.6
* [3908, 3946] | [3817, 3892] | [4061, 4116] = 0.141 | 10.7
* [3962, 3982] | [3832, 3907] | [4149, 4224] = 0.273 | 11.4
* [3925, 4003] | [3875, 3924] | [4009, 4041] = 0.313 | 14.1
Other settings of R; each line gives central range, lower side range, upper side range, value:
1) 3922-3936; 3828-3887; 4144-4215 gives 0.36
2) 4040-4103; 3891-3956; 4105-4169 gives -0.14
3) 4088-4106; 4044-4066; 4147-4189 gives -0.02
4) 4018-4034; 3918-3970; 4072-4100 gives -0.21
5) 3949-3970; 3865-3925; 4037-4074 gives 0.29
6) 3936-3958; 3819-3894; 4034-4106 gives 0.11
